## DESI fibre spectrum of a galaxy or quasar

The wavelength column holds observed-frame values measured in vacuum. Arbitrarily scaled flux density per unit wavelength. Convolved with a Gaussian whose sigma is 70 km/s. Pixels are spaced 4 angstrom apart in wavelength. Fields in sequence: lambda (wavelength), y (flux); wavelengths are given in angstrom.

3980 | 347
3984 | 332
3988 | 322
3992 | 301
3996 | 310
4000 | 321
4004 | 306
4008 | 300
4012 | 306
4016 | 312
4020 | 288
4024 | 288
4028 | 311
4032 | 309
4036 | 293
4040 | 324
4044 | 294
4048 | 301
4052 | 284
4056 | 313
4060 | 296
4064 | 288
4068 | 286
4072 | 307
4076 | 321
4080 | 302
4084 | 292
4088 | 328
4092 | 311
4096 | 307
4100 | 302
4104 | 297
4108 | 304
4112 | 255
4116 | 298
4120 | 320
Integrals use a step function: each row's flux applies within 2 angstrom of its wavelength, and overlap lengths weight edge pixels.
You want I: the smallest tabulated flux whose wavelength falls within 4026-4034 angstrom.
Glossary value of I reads 309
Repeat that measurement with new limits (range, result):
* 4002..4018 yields 300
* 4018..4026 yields 288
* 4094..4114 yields 255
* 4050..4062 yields 284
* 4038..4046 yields 294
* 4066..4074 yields 286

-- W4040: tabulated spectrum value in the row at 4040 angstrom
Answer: 324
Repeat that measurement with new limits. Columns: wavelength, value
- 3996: 310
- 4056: 313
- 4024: 288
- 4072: 307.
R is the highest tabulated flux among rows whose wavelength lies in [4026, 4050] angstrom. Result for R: 324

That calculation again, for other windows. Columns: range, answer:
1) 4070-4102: 328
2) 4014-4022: 312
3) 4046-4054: 301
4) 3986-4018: 322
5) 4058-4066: 296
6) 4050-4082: 321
